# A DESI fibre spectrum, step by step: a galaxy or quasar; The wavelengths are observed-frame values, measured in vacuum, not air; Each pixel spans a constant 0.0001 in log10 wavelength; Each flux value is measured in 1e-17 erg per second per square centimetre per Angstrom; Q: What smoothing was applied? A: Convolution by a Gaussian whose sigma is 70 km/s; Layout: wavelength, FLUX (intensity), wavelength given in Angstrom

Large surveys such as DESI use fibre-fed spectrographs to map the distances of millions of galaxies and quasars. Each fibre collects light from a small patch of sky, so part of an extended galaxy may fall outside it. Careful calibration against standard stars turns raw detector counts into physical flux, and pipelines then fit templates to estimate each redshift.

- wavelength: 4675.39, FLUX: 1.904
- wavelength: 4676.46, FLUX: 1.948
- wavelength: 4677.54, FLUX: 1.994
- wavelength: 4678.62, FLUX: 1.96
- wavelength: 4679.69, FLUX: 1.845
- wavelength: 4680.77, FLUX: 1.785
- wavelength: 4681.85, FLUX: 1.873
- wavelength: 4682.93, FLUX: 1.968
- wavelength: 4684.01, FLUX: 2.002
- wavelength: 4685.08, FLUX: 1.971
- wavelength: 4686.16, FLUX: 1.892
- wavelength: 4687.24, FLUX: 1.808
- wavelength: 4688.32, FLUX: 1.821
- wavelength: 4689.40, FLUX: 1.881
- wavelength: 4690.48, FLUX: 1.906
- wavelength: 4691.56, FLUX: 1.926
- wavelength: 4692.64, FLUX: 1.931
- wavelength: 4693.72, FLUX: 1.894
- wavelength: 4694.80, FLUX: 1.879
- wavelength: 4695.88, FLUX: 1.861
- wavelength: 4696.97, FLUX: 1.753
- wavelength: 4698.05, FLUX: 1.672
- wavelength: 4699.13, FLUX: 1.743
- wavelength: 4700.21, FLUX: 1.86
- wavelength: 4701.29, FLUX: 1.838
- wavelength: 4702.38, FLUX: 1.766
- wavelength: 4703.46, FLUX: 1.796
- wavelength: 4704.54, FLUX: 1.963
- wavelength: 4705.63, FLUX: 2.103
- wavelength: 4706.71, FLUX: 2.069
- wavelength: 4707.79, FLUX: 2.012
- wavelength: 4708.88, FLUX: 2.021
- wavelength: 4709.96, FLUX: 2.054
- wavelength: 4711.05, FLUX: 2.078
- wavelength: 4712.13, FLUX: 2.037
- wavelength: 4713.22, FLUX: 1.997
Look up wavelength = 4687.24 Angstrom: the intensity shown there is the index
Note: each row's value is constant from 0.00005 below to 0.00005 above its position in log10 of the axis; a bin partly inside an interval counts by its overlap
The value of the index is 1.808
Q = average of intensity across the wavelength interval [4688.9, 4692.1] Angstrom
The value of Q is 1.9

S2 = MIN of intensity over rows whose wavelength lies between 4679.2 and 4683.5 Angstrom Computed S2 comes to 1.785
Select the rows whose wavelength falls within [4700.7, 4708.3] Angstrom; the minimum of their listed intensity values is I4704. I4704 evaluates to 1.766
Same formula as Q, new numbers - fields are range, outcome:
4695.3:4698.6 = 1.76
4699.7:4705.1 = 1.84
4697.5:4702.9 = 1.78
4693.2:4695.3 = 1.89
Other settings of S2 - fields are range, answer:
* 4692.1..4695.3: 1.879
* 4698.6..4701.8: 1.743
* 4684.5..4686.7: 1.892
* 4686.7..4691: 1.808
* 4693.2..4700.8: 1.672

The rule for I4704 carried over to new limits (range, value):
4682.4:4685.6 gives 1.968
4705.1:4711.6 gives 2.012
